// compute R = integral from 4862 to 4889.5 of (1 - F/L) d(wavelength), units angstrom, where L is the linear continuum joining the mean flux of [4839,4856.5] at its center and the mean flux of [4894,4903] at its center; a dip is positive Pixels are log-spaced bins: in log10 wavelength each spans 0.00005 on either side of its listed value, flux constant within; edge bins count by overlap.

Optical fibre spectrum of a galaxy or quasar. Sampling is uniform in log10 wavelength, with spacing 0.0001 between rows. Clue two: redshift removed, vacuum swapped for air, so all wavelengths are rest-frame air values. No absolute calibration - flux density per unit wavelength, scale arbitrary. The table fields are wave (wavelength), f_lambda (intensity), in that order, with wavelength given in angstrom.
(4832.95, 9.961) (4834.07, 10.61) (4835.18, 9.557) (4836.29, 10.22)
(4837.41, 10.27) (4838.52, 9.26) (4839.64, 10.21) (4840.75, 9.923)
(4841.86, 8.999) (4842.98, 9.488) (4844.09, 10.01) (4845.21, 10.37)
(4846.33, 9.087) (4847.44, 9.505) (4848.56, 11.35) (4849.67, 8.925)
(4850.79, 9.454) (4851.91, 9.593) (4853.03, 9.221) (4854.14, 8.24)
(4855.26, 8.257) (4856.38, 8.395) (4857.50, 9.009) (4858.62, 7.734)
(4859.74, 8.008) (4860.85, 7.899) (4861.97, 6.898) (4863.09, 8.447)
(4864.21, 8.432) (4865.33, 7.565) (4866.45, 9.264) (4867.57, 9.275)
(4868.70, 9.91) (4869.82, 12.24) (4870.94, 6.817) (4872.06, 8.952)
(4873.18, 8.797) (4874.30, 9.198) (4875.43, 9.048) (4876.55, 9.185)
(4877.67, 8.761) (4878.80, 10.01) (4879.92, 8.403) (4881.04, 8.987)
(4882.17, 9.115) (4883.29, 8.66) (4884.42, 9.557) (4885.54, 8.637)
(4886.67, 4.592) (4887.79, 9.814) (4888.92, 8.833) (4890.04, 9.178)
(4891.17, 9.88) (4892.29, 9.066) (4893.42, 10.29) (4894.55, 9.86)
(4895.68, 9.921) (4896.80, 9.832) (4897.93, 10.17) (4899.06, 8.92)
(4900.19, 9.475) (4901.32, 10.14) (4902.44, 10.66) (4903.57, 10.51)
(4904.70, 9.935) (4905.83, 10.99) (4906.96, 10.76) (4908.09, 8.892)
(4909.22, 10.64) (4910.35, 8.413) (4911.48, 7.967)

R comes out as 2.48 angstrom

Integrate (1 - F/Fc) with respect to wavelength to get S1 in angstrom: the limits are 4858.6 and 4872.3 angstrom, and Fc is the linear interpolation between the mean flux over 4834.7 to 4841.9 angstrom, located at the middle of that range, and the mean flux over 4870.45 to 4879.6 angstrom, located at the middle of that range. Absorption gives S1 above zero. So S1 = 0.76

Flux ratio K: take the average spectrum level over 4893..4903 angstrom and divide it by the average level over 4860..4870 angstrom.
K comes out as 1.14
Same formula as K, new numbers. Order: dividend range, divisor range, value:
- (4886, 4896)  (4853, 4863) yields 1.11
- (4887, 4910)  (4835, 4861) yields 1.06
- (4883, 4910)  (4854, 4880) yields 1.10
